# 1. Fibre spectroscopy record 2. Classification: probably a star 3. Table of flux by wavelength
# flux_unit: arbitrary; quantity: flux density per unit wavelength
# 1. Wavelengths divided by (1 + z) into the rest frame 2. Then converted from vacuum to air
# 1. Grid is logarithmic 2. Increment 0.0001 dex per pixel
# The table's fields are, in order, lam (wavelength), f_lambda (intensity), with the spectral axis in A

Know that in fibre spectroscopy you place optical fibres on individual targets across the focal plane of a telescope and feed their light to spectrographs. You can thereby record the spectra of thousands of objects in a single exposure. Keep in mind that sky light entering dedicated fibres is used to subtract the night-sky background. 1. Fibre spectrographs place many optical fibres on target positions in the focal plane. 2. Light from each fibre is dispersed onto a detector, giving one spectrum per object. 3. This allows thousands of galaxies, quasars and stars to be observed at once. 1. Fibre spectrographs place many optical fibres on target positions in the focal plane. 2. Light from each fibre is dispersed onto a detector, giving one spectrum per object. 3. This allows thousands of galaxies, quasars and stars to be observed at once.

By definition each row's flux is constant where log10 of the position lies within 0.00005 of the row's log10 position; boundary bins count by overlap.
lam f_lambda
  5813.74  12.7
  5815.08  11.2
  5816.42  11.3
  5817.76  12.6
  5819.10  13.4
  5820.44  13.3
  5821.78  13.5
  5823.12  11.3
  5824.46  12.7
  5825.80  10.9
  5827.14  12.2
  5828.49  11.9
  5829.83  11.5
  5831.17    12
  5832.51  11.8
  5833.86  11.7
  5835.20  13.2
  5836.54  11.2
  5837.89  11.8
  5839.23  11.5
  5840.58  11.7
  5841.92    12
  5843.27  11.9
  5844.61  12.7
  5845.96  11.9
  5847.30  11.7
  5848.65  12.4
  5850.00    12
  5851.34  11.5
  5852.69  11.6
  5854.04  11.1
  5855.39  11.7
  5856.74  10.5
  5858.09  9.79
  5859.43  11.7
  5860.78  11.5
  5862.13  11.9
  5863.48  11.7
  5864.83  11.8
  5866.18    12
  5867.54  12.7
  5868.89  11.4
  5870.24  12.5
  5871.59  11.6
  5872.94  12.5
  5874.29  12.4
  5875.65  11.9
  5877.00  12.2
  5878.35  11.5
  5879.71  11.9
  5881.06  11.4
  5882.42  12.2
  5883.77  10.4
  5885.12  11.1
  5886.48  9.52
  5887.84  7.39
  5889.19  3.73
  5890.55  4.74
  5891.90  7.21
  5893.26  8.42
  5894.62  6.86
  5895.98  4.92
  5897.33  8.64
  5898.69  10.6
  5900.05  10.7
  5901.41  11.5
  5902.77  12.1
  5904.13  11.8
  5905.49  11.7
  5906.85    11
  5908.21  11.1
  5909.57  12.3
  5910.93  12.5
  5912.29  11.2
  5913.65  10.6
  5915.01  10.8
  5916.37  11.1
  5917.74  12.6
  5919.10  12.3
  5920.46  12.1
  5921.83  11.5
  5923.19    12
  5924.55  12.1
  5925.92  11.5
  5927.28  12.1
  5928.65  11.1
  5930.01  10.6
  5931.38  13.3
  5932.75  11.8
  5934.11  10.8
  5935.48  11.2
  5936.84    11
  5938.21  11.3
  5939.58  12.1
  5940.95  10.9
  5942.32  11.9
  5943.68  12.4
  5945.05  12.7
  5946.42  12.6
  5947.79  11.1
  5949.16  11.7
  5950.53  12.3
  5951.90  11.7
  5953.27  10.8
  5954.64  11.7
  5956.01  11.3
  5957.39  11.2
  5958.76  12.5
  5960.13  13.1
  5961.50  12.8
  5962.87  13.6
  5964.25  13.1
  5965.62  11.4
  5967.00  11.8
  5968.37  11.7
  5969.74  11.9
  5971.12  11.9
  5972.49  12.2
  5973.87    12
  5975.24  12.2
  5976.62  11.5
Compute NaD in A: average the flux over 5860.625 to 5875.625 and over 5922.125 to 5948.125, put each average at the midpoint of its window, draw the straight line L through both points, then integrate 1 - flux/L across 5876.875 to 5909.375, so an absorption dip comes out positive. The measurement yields 6.03 A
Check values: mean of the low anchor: 12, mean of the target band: 9.69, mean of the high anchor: 11.7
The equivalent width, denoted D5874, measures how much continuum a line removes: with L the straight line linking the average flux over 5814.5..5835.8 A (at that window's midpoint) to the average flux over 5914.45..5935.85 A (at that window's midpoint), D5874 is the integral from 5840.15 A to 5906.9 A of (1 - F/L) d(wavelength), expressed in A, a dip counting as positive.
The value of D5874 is 6.45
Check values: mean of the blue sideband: 12.2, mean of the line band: 10.8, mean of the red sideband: 11.7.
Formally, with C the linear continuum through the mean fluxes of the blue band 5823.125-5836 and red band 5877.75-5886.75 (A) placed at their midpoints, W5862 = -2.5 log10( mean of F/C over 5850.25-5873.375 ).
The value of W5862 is -0.01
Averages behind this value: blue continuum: 11.9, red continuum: 11.2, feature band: 11.6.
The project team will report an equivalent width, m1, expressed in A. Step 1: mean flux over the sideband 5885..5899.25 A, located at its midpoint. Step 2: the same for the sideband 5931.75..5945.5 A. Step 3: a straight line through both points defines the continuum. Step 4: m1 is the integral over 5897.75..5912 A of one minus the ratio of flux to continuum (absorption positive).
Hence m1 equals -4.9 A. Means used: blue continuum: 7.39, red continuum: 11.6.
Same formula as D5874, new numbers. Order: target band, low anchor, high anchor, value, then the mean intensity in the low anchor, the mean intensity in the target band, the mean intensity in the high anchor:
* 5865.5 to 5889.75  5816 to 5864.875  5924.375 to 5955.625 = 1.53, 11.9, 11.1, 11.7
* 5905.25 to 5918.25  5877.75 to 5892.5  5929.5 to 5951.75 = -1.32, 9.19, 11.5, 11.7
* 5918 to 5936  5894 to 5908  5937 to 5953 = -1.08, 10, 11.7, 11.8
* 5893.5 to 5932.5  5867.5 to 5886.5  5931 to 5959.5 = 2.15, 11.7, 11.1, 11.7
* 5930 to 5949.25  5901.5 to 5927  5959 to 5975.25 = 0.42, 11.7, 11.7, 12.3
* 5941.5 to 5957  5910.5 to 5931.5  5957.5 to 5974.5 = 0.31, 11.7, 11.8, 12.3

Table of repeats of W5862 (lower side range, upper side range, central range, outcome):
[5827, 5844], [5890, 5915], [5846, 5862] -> -0.01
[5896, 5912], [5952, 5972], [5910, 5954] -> -0.02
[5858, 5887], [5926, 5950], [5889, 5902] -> 0.43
